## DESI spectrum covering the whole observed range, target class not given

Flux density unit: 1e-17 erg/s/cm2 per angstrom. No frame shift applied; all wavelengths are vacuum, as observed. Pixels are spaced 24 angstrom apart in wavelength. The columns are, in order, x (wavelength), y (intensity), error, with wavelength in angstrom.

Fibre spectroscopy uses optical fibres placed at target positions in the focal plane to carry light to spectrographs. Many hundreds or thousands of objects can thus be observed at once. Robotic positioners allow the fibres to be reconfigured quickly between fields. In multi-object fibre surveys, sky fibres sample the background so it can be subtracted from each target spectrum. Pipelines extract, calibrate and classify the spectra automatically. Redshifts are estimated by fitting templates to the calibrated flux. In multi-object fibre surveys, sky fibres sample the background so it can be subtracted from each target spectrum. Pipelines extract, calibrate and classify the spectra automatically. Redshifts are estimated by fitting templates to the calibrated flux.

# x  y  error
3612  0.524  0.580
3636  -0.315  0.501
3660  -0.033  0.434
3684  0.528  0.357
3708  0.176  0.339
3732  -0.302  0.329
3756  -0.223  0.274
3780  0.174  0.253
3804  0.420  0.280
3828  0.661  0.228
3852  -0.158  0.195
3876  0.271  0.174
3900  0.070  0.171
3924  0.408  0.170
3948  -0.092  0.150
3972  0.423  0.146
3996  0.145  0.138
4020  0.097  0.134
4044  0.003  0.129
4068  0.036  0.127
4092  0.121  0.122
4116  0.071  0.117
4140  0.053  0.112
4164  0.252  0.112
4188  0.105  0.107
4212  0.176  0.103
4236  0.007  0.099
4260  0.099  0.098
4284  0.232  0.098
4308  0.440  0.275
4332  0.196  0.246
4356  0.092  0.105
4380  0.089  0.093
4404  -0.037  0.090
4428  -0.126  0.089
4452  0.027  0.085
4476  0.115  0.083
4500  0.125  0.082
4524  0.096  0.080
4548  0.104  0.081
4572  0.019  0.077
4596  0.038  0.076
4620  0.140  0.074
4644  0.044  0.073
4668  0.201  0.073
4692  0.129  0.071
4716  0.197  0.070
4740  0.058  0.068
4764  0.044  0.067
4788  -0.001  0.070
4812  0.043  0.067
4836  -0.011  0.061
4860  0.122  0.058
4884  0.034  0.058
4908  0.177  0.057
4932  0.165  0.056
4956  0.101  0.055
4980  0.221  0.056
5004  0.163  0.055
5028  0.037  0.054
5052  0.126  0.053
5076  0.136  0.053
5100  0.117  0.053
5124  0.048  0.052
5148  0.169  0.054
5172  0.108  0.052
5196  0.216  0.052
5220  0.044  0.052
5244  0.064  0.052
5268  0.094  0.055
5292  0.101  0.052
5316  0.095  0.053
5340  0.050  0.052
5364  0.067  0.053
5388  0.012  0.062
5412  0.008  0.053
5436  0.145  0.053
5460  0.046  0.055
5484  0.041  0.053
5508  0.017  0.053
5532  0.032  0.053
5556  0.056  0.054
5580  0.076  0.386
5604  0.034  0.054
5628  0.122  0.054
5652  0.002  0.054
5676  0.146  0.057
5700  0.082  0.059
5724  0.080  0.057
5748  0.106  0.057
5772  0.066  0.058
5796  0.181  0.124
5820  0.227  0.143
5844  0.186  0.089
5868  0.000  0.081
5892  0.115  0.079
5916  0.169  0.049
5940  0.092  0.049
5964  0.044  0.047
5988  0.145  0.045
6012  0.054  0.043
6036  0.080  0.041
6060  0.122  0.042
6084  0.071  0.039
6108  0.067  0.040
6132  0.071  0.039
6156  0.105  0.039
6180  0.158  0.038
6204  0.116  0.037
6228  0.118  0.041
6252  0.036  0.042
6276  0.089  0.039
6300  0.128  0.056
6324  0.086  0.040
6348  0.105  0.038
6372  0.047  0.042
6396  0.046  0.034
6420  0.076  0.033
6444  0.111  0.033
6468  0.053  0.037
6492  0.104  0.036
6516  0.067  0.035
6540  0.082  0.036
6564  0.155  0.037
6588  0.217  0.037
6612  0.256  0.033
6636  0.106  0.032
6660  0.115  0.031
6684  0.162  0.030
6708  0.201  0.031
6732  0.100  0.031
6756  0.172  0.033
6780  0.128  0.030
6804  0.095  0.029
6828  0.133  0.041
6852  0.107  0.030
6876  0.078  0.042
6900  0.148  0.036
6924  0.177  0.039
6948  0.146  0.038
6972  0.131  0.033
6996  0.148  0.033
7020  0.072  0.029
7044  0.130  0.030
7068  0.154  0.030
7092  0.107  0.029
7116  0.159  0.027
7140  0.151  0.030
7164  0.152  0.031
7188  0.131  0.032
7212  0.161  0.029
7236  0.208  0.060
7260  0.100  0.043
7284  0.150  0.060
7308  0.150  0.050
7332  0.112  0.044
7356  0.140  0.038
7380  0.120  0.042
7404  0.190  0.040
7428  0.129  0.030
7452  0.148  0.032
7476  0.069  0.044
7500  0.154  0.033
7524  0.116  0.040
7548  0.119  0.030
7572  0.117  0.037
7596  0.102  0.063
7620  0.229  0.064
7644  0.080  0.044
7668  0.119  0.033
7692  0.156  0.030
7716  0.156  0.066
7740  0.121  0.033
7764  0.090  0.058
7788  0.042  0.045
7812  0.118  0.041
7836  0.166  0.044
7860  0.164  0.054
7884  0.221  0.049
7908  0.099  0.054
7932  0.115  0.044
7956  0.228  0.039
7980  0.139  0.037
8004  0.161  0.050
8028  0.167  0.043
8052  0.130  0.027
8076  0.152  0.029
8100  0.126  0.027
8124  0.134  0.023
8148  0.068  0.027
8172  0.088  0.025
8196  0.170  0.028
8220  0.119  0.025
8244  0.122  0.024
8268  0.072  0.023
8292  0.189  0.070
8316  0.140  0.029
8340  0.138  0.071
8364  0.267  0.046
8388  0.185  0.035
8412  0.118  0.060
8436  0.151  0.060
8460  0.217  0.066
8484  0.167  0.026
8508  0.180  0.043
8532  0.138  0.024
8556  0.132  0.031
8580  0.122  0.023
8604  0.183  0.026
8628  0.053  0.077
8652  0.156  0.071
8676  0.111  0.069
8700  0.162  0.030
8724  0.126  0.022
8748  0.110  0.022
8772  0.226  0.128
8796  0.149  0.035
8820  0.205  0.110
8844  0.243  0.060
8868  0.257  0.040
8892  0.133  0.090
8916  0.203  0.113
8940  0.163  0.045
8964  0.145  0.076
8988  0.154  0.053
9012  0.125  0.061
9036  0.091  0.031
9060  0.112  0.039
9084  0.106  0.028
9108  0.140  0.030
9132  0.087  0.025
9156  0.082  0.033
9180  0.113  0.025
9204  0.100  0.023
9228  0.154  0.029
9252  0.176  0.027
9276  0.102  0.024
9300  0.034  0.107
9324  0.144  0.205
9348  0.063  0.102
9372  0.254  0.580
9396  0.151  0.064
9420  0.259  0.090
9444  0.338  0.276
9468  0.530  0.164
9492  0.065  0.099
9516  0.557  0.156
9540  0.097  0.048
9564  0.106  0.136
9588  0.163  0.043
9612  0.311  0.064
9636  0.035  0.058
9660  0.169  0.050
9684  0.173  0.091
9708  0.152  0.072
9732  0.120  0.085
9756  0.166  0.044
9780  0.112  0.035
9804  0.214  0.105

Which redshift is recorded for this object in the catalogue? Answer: 0.77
